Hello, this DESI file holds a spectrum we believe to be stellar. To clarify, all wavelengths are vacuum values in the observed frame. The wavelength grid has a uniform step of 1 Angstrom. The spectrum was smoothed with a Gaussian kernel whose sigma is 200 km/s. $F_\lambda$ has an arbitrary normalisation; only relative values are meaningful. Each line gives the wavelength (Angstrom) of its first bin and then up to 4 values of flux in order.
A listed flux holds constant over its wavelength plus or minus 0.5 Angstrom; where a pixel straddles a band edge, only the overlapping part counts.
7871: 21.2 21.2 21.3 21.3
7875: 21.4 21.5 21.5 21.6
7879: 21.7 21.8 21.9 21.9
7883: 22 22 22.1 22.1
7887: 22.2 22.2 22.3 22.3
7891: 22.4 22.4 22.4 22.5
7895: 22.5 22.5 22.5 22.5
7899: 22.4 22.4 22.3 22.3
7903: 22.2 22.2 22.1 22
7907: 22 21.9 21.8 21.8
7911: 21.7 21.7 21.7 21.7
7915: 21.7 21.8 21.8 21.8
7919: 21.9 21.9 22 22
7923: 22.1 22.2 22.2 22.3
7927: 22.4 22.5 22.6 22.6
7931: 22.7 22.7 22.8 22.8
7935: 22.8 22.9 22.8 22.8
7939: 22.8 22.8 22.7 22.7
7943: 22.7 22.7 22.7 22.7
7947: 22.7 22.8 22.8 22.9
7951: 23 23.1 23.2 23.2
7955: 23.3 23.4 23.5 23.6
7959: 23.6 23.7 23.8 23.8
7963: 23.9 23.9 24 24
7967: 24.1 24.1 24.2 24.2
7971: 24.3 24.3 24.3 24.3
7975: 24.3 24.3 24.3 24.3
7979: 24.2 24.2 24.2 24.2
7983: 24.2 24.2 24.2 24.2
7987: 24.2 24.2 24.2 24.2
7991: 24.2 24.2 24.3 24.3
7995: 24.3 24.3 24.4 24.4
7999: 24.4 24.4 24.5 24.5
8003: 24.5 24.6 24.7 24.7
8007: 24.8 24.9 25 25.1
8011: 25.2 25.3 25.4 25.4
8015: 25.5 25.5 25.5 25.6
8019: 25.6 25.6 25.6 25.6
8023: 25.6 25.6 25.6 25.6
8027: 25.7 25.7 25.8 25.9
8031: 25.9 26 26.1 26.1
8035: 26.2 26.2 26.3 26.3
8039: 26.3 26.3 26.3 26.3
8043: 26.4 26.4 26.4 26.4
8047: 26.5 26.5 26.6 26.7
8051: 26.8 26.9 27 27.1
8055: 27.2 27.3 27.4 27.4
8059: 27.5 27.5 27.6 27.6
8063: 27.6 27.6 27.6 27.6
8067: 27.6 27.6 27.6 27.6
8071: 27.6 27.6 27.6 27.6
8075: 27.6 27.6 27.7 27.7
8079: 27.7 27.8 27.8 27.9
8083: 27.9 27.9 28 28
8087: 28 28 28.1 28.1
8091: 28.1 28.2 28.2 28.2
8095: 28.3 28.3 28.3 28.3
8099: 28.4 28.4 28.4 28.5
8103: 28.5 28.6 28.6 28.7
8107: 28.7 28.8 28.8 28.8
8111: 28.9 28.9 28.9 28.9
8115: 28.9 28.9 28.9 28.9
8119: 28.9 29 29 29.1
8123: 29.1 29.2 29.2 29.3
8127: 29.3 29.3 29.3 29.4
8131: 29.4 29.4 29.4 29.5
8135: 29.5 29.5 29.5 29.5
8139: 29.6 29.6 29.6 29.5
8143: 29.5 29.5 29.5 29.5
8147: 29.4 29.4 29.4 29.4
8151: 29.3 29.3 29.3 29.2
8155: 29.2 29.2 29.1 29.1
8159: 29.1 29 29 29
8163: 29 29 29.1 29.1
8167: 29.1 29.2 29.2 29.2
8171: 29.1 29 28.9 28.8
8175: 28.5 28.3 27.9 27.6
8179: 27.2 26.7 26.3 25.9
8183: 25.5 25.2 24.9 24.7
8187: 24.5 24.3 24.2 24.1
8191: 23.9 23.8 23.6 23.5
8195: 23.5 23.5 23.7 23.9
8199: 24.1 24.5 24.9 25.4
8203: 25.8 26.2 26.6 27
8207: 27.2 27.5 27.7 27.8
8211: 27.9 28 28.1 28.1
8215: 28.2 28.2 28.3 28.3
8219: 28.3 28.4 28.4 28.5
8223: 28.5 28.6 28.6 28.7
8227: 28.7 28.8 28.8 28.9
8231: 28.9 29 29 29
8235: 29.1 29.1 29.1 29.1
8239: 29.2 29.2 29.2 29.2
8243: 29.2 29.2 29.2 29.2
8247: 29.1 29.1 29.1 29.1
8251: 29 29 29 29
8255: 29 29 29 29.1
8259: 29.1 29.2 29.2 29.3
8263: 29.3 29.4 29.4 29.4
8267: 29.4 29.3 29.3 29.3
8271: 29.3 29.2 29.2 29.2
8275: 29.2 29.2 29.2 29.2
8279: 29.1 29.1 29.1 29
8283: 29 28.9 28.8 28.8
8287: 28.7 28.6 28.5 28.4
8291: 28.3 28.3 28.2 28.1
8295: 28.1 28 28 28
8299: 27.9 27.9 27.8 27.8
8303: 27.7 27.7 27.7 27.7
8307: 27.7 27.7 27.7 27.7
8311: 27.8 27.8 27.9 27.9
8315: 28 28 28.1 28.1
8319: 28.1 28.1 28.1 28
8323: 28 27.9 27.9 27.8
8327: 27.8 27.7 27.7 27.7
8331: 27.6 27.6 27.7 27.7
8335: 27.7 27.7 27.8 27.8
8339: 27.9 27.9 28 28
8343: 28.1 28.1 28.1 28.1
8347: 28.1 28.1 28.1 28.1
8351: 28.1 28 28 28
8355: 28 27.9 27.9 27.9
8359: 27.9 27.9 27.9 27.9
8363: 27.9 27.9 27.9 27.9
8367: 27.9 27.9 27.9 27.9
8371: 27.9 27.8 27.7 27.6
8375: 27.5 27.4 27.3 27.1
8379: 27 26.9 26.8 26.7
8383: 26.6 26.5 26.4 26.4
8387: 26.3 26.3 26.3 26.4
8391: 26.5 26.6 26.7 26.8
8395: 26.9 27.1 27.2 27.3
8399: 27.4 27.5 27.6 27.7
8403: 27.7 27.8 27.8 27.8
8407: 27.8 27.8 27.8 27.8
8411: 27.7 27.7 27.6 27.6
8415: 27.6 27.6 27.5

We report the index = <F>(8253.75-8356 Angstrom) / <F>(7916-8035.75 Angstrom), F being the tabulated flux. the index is 1.2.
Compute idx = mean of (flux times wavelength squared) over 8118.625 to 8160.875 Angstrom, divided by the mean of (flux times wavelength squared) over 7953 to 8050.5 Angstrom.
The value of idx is 1.22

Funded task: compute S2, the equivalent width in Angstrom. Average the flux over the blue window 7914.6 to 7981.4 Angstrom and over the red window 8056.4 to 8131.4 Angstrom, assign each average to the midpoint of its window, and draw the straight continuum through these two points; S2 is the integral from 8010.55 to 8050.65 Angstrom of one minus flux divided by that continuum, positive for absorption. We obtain 0.2 Angstrom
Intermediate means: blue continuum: 23.1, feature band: 25.9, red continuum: 28.3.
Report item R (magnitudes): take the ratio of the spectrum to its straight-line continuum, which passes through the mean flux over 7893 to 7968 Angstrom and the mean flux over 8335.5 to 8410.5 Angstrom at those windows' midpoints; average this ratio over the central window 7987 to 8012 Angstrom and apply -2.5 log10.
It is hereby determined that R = -0.05 mag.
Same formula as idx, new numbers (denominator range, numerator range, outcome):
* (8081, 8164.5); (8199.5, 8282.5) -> 1.02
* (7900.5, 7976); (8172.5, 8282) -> 1.31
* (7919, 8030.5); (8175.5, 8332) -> 1.25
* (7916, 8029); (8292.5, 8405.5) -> 1.27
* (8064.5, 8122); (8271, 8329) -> 1.05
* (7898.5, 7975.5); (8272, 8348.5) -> 1.35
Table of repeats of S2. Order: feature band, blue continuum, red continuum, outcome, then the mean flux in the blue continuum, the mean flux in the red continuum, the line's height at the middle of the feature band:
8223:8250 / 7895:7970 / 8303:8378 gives -2.5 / 22.7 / 27.9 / 26.5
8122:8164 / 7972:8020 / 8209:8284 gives -3.4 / 24.6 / 28.9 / 27.1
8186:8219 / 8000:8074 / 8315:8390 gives 1.4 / 26.2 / 27.7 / 27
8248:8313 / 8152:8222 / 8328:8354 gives -2.5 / 27.1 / 27.9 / 27.6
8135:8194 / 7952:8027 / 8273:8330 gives -3.3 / 24.5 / 28.2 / 26.6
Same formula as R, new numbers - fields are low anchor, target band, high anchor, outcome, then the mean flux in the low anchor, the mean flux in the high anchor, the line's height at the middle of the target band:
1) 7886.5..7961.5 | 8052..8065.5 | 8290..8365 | -0.13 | 22.5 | 27.9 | 24.3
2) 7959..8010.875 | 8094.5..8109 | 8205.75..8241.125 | -0.09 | 24.3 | 28.5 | 26.3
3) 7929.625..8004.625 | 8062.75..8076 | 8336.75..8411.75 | -0.12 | 23.7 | 27.5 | 24.7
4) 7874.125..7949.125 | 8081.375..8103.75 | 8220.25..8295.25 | -0.10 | 22.2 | 29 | 25.8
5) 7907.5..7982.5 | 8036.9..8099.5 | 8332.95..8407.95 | -0.13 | 23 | 27.5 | 24.3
